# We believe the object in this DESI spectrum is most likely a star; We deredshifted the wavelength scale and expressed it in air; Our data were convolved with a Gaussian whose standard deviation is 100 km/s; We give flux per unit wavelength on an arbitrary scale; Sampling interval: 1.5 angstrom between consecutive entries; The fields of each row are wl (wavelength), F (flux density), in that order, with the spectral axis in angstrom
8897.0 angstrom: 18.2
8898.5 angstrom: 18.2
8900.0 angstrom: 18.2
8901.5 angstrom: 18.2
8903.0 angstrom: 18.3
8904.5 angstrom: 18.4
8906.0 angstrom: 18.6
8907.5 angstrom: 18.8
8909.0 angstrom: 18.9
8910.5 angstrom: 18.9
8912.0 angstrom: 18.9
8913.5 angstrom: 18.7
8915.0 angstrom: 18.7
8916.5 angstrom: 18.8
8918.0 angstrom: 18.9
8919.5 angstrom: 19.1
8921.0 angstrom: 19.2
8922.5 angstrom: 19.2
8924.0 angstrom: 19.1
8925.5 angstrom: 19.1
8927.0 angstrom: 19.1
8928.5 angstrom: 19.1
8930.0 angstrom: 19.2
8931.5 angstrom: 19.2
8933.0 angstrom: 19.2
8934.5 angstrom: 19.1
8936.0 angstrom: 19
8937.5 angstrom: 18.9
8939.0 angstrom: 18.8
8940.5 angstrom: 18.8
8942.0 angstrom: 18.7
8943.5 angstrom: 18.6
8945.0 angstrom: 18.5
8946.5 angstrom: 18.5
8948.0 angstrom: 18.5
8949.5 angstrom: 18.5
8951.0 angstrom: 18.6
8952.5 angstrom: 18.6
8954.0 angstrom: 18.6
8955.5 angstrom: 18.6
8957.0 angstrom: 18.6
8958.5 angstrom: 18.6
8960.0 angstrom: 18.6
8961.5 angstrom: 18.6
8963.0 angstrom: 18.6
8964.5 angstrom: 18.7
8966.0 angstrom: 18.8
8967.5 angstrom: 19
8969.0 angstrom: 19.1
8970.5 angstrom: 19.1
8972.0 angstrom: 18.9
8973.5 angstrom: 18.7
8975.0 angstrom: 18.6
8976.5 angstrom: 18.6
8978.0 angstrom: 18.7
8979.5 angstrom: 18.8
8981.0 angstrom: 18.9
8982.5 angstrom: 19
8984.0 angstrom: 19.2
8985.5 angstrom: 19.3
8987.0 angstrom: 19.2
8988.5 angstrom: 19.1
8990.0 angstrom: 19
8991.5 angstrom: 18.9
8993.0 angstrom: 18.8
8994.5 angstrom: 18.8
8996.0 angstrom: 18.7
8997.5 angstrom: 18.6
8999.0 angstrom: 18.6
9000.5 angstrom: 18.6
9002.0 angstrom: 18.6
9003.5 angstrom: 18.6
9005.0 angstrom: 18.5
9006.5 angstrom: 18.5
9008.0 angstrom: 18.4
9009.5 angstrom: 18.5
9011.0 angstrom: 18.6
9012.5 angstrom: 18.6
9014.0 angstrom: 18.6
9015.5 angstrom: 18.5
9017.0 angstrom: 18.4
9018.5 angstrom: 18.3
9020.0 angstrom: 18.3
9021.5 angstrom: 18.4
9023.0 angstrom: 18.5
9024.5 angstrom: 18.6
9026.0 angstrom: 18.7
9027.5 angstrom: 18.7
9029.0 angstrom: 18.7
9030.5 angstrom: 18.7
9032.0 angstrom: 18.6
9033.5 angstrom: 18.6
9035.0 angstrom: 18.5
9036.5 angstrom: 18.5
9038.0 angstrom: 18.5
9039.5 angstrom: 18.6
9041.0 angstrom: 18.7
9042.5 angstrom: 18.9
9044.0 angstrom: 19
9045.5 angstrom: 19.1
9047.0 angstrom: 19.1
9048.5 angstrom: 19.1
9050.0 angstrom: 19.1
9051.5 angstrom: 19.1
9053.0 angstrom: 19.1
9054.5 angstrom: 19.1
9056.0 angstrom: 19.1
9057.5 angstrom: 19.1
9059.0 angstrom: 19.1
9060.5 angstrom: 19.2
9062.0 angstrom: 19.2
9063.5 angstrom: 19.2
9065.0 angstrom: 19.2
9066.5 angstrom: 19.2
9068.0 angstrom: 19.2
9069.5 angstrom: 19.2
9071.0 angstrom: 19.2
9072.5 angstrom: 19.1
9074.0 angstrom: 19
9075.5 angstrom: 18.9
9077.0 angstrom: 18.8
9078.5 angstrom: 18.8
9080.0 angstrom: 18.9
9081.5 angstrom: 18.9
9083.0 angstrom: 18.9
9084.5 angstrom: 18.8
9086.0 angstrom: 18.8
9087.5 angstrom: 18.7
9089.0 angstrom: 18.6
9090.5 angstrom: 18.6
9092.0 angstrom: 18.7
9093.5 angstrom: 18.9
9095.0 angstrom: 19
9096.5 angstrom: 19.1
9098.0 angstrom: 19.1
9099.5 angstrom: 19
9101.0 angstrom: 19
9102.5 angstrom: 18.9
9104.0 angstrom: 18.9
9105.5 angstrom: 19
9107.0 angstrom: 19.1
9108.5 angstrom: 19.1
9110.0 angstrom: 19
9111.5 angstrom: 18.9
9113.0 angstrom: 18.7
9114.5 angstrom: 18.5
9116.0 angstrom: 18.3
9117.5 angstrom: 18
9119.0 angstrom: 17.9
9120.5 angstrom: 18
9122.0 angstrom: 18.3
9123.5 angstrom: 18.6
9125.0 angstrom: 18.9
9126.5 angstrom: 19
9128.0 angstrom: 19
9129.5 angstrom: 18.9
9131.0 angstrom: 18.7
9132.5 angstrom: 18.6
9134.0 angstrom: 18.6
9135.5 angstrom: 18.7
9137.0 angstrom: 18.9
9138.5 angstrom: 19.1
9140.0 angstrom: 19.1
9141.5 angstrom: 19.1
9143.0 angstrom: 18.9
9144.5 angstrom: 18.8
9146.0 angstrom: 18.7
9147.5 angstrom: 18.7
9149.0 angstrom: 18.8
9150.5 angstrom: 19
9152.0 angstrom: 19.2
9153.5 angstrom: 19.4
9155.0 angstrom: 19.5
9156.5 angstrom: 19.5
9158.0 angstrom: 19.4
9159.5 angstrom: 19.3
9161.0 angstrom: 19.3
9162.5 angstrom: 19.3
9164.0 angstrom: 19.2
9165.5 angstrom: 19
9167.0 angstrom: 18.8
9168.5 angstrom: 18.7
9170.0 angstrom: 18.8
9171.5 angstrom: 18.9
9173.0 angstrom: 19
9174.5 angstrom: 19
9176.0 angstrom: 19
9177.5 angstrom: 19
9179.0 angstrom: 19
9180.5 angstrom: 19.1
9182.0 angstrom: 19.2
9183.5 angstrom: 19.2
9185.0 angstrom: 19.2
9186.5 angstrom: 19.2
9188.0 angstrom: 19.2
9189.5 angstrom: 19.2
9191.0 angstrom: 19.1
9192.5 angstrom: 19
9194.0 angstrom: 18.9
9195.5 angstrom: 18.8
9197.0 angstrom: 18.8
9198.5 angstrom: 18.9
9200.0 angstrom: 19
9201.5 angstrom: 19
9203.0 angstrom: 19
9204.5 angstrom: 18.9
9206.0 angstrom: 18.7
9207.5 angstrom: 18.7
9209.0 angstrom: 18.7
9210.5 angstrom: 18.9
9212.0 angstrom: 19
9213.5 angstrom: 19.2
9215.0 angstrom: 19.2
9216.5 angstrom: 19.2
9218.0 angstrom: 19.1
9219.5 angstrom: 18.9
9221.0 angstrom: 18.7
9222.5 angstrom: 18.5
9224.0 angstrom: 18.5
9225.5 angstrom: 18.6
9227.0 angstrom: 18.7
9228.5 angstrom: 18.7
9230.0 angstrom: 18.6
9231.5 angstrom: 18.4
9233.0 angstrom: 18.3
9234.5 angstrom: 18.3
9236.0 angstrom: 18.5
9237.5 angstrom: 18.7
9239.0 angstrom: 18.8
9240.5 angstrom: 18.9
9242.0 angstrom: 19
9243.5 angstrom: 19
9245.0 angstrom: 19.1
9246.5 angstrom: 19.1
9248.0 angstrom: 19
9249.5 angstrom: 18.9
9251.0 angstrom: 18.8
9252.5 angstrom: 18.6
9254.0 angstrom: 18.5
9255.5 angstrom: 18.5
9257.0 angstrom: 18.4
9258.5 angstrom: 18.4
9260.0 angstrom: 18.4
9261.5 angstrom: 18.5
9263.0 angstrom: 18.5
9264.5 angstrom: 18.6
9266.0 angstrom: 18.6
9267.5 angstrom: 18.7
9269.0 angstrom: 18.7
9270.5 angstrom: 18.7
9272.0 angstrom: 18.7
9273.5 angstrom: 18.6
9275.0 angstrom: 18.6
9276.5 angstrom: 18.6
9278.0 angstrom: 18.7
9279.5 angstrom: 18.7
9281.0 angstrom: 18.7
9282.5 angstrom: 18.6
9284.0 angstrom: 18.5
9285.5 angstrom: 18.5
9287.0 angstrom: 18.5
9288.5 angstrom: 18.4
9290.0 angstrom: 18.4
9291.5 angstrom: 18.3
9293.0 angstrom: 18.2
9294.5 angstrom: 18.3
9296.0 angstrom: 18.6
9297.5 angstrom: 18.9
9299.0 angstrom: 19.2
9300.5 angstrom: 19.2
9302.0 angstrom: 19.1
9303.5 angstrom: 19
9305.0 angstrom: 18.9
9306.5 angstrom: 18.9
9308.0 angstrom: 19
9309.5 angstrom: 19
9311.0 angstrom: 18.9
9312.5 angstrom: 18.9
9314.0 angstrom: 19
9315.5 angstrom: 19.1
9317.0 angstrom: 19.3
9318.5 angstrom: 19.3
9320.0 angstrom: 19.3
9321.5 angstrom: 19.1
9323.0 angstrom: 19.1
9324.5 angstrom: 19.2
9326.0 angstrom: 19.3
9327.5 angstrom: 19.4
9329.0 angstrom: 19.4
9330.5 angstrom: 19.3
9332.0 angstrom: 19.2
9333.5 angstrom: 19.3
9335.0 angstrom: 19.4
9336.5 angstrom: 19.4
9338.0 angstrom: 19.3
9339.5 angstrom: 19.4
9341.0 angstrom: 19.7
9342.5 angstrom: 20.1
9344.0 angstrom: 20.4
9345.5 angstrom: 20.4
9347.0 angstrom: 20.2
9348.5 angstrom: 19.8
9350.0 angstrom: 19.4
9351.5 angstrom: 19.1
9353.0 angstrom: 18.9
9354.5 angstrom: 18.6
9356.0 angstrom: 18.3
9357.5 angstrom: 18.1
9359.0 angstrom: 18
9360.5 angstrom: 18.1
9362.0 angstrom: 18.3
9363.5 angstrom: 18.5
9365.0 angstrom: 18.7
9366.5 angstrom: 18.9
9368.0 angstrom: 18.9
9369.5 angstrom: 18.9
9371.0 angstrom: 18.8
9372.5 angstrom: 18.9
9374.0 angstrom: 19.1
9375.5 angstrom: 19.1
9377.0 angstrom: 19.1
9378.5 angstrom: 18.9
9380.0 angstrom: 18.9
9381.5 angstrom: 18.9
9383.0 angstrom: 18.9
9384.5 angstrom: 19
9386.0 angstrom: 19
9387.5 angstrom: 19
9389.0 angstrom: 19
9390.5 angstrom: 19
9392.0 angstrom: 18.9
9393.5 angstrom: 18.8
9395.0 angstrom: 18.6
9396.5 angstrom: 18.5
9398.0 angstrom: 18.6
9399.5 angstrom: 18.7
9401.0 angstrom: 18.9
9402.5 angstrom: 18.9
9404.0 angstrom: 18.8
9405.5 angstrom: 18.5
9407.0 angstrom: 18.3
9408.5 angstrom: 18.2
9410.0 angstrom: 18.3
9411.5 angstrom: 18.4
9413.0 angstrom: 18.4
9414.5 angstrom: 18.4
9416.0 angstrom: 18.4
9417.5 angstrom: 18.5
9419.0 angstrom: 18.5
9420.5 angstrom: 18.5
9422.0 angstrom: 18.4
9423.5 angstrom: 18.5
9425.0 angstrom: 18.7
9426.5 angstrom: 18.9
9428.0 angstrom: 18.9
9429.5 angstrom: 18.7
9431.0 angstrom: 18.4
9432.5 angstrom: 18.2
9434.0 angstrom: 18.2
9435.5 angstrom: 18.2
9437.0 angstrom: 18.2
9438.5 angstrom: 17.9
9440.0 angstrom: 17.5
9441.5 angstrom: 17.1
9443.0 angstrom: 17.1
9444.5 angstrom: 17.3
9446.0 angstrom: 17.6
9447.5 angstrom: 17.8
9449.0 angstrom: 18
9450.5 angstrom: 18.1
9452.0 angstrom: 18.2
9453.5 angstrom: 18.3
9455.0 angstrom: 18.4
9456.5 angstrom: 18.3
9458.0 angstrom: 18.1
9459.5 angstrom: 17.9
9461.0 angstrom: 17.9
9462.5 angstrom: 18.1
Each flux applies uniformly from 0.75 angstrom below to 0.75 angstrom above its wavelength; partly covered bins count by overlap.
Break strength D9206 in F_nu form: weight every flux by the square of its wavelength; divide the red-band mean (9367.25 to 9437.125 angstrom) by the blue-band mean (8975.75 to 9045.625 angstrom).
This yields 1.09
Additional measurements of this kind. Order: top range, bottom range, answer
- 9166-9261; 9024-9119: 1.03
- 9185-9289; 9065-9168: 1.02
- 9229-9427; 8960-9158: 1.06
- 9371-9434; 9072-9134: 1.06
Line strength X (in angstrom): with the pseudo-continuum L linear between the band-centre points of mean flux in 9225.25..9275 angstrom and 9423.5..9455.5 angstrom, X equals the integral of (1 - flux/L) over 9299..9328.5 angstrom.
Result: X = -1.0 angstrom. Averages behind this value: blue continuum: 18.7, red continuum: 18.1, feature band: 19.1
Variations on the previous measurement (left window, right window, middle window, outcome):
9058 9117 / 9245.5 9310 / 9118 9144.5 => 0.22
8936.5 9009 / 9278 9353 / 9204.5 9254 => 0.59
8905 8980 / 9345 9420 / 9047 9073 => -0.47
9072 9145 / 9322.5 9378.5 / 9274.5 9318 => 0.67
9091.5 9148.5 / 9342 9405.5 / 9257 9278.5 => 0.33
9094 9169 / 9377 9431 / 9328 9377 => -1.05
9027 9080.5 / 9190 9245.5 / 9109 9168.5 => 0.07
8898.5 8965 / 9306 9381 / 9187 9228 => 0.20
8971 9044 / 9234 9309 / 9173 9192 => -0.43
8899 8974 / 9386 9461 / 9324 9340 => -0.78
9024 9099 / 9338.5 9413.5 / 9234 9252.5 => 0.07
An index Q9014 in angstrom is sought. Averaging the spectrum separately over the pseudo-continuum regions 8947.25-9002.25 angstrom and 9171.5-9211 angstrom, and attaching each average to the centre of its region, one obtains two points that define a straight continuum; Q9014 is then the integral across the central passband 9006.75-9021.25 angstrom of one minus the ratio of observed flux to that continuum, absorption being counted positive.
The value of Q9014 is 0.27 angstrom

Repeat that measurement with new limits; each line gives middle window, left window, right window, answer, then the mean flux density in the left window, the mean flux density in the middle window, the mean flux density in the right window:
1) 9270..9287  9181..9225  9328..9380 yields 0.4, 19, 18.6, 19.1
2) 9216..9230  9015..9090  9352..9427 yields 0.0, 18.9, 18.8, 18.7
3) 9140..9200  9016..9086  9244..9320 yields -0.8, 18.9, 19.1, 18.7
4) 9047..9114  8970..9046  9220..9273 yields -1.1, 18.7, 19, 18.7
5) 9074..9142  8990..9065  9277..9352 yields 0.2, 18.7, 18.8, 19.1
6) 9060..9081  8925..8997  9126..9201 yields -0.2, 18.8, 19.1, 19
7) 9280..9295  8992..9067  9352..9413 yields 0.2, 18.8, 18.4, 18.7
